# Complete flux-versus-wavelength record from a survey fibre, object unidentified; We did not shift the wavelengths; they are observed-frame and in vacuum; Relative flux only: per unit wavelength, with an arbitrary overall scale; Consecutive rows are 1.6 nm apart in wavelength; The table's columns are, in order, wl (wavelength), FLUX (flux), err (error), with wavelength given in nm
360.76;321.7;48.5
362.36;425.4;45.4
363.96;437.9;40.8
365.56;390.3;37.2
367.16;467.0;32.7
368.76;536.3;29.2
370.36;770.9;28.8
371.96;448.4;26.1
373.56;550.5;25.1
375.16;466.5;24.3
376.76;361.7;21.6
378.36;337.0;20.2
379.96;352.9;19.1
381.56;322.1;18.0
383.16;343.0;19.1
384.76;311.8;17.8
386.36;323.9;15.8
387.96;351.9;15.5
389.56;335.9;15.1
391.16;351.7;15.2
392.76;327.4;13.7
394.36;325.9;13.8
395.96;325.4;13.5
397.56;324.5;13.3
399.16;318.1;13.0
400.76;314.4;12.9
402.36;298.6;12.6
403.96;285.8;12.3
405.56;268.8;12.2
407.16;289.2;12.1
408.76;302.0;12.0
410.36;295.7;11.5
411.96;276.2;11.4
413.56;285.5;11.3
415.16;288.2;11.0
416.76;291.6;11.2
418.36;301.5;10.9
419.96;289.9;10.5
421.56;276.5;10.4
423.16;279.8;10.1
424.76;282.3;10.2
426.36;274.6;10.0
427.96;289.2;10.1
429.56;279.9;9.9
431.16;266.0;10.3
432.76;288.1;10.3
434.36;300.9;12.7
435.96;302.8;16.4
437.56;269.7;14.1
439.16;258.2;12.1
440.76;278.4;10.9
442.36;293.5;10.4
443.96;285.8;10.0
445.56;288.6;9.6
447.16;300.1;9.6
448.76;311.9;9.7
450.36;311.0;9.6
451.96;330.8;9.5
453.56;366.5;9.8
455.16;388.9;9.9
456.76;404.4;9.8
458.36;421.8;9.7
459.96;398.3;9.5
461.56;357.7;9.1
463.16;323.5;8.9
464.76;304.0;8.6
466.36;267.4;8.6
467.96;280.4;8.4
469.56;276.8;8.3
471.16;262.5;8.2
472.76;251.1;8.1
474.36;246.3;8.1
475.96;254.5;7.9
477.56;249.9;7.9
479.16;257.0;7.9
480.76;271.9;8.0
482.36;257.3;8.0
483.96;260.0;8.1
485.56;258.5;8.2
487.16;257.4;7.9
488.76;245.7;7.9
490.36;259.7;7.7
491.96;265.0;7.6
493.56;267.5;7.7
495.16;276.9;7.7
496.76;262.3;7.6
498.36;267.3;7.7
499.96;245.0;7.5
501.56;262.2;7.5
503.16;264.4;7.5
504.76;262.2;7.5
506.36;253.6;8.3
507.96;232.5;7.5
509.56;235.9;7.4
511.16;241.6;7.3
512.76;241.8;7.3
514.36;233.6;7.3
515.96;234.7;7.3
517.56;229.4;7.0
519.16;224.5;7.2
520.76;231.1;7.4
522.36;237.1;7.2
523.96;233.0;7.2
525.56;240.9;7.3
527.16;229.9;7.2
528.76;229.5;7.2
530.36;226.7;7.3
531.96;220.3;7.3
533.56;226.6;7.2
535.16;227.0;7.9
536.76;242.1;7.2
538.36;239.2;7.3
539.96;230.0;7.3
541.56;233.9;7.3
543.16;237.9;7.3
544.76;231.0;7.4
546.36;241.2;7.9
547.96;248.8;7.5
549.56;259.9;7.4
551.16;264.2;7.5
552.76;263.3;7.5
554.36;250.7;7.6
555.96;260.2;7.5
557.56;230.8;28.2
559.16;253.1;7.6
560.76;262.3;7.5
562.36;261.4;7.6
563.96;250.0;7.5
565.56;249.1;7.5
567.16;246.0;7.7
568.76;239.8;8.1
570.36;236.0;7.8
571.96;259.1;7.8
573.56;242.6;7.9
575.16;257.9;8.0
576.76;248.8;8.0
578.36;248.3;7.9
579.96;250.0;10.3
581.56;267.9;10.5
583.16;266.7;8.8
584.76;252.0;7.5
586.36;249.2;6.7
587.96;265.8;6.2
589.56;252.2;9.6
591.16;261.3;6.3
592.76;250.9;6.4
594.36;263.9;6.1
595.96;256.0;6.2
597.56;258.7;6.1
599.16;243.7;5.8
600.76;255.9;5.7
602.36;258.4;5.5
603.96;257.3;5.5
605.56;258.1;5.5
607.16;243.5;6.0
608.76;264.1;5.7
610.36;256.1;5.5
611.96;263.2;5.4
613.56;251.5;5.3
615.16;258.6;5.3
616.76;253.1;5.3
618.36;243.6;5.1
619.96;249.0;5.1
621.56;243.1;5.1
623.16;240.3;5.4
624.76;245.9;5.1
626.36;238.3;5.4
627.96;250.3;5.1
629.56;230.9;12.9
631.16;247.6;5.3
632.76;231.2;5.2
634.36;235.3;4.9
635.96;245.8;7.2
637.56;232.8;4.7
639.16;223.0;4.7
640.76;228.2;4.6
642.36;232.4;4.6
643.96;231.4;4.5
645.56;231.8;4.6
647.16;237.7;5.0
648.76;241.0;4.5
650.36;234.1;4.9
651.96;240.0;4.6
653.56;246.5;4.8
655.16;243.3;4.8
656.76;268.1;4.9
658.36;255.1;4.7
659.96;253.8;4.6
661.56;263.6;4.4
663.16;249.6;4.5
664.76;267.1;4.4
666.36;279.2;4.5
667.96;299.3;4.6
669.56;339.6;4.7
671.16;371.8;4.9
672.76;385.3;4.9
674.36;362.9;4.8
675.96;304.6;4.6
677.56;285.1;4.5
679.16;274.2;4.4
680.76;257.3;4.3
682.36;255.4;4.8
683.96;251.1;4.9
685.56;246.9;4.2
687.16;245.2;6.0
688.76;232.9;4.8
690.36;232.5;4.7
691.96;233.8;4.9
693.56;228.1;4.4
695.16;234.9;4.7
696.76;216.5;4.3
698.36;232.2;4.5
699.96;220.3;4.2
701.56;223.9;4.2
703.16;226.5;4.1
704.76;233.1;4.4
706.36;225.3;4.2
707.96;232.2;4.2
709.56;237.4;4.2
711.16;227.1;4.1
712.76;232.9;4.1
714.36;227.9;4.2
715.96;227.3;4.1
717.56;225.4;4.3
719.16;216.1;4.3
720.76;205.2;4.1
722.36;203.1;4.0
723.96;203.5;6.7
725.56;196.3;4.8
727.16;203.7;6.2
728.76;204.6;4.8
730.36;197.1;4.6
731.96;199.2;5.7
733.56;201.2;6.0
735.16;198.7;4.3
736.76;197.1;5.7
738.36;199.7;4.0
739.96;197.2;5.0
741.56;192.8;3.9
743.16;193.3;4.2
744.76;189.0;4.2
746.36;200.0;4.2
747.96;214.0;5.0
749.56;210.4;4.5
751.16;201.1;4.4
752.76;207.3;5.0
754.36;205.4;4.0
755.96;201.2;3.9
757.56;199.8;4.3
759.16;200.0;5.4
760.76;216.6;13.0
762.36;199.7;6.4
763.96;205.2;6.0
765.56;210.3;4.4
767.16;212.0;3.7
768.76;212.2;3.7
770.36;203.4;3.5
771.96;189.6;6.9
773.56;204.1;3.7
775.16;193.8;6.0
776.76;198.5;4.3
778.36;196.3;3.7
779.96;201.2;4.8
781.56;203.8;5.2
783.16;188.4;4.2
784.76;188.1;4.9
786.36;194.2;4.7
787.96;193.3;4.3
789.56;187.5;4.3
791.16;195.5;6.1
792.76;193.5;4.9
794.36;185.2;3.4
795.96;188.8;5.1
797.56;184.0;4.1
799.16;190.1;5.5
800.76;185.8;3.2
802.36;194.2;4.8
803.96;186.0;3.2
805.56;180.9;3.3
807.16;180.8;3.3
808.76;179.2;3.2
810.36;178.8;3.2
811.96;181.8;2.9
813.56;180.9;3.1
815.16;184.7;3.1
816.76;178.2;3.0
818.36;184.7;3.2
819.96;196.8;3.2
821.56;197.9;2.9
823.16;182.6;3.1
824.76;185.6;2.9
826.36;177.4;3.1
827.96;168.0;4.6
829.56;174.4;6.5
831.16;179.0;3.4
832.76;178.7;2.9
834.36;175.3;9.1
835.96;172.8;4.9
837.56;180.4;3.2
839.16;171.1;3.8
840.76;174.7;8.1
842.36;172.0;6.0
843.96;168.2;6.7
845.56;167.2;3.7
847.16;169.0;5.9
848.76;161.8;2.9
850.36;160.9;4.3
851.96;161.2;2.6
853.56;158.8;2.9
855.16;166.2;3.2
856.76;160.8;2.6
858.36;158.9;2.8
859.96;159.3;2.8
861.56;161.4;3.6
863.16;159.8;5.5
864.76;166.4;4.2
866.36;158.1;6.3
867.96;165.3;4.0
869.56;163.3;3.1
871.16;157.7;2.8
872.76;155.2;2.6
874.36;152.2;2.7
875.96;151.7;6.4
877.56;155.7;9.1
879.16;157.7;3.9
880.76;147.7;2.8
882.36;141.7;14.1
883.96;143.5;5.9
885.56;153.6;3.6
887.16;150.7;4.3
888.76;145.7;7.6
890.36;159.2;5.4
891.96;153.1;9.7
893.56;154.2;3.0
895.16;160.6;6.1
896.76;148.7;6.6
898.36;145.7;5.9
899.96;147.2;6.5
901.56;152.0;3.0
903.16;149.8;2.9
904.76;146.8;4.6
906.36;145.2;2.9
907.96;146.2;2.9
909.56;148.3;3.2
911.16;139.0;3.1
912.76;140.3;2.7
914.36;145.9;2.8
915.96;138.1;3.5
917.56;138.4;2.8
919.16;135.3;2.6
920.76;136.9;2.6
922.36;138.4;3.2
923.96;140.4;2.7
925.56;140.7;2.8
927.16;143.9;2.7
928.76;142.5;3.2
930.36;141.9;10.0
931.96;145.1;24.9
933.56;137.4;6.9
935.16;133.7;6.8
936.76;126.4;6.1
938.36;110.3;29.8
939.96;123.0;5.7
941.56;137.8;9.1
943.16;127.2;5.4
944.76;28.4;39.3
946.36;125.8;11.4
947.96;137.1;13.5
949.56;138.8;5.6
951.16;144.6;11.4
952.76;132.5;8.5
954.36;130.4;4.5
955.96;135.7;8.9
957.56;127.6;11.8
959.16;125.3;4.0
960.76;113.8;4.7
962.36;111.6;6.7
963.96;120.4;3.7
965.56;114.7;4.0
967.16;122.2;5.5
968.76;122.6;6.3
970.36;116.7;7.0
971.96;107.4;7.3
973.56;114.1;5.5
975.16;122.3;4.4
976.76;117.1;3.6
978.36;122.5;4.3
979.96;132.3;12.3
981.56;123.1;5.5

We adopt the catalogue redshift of 1.402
